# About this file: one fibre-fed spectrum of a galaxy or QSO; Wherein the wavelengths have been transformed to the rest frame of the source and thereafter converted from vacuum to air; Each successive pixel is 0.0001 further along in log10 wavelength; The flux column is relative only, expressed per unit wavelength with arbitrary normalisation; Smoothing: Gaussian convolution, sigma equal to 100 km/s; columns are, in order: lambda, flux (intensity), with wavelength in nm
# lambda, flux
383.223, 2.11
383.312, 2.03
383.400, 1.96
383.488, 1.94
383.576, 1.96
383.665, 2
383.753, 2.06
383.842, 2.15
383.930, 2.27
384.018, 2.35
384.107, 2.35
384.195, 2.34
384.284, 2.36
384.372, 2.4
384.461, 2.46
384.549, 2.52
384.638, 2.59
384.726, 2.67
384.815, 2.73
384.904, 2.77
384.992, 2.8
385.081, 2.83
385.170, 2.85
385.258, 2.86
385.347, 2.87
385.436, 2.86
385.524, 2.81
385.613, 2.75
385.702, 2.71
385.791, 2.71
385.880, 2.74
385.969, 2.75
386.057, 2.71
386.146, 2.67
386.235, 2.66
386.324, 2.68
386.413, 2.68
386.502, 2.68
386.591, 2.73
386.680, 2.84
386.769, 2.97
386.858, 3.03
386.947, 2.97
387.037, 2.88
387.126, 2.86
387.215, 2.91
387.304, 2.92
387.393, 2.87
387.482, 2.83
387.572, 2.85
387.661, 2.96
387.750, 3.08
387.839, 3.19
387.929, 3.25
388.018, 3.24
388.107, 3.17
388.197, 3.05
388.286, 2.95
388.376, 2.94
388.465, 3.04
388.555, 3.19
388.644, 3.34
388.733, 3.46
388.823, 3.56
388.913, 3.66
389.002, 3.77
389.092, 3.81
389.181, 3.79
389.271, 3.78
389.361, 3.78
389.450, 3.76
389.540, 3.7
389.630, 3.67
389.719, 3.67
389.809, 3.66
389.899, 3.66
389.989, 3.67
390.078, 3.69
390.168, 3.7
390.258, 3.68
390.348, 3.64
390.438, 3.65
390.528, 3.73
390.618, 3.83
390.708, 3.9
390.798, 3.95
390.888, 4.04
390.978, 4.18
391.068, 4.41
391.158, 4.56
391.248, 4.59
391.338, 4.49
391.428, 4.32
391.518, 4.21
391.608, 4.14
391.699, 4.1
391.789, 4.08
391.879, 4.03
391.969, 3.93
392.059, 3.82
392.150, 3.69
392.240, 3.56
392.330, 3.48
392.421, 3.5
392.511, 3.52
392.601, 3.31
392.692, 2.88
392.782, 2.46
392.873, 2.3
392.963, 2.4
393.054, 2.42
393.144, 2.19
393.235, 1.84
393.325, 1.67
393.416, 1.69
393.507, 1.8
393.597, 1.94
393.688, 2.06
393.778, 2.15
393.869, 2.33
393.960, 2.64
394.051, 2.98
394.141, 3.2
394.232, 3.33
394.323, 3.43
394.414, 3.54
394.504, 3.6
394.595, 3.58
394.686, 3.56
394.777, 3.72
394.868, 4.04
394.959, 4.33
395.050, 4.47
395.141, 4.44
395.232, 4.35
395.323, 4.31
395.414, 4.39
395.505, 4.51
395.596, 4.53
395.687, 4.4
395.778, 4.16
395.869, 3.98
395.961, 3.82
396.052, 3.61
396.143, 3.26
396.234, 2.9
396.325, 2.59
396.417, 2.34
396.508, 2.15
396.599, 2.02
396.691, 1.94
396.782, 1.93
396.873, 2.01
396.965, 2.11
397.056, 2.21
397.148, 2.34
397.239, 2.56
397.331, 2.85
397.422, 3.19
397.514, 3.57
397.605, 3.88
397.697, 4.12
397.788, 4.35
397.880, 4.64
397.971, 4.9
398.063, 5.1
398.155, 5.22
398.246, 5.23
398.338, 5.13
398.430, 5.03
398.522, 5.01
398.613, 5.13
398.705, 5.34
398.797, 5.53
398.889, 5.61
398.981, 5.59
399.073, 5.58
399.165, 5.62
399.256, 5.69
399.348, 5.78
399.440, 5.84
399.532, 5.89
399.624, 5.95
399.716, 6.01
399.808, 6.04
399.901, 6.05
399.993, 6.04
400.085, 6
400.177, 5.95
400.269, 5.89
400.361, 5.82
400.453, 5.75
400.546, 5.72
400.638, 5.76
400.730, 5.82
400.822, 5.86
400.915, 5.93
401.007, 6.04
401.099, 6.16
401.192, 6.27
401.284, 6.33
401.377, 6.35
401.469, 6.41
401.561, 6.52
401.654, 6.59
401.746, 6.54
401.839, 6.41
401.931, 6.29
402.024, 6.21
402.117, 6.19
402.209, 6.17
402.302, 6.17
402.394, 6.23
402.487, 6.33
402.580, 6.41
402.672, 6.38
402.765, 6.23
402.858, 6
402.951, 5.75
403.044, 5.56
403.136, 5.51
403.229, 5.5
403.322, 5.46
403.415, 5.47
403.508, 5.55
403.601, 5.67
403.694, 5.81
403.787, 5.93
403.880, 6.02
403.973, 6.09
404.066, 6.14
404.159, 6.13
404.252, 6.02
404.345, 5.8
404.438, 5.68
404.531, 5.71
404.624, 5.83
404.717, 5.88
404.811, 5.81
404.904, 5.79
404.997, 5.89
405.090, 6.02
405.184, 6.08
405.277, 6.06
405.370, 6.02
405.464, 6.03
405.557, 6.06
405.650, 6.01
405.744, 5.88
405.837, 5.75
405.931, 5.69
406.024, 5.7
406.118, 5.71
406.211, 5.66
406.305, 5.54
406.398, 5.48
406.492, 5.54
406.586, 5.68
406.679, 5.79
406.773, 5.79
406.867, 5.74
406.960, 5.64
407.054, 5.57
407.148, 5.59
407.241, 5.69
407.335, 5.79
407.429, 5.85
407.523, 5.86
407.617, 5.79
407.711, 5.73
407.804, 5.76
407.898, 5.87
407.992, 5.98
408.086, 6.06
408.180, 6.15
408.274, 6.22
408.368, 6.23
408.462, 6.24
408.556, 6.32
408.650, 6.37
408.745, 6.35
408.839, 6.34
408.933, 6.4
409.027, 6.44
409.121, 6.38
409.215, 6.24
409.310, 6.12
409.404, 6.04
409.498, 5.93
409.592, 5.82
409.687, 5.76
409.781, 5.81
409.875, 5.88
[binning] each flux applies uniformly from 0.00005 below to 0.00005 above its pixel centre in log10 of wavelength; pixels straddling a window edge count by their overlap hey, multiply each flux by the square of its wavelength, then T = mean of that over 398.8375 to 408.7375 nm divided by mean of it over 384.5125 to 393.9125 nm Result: 2.00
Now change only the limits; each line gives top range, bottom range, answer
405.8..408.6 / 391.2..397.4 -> 1.93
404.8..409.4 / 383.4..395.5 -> 2.04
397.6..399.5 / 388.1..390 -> 1.55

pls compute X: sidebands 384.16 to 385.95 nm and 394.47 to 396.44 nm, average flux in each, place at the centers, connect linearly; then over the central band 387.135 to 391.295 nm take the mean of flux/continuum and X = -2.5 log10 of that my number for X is -0.118 mag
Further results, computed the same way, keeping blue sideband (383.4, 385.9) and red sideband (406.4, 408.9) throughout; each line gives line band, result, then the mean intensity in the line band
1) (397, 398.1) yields 0.22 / 3.62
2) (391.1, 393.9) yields 0.15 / 3.15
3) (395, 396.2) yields -0.01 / 4.16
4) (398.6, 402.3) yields -0.23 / 5.98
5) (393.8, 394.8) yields 0.22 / 3.23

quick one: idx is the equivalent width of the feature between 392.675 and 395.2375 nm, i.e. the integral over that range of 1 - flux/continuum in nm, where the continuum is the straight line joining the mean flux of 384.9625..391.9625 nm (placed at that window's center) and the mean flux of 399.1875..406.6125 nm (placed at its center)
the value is 0.85 nm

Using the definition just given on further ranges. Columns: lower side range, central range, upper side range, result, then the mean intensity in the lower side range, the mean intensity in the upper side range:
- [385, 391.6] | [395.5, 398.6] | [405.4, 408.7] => 0.64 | 3.33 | 5.85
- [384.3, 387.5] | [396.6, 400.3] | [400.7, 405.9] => 0.37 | 2.76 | 6.01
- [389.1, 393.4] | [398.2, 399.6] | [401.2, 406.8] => -0.13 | 3.58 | 5.96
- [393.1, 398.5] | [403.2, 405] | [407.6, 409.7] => -0.23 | 3.37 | 6.12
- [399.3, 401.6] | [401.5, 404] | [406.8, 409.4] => -0.01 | 6.01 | 6.03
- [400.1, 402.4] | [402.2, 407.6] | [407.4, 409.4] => 0.25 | 6.13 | 6.13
